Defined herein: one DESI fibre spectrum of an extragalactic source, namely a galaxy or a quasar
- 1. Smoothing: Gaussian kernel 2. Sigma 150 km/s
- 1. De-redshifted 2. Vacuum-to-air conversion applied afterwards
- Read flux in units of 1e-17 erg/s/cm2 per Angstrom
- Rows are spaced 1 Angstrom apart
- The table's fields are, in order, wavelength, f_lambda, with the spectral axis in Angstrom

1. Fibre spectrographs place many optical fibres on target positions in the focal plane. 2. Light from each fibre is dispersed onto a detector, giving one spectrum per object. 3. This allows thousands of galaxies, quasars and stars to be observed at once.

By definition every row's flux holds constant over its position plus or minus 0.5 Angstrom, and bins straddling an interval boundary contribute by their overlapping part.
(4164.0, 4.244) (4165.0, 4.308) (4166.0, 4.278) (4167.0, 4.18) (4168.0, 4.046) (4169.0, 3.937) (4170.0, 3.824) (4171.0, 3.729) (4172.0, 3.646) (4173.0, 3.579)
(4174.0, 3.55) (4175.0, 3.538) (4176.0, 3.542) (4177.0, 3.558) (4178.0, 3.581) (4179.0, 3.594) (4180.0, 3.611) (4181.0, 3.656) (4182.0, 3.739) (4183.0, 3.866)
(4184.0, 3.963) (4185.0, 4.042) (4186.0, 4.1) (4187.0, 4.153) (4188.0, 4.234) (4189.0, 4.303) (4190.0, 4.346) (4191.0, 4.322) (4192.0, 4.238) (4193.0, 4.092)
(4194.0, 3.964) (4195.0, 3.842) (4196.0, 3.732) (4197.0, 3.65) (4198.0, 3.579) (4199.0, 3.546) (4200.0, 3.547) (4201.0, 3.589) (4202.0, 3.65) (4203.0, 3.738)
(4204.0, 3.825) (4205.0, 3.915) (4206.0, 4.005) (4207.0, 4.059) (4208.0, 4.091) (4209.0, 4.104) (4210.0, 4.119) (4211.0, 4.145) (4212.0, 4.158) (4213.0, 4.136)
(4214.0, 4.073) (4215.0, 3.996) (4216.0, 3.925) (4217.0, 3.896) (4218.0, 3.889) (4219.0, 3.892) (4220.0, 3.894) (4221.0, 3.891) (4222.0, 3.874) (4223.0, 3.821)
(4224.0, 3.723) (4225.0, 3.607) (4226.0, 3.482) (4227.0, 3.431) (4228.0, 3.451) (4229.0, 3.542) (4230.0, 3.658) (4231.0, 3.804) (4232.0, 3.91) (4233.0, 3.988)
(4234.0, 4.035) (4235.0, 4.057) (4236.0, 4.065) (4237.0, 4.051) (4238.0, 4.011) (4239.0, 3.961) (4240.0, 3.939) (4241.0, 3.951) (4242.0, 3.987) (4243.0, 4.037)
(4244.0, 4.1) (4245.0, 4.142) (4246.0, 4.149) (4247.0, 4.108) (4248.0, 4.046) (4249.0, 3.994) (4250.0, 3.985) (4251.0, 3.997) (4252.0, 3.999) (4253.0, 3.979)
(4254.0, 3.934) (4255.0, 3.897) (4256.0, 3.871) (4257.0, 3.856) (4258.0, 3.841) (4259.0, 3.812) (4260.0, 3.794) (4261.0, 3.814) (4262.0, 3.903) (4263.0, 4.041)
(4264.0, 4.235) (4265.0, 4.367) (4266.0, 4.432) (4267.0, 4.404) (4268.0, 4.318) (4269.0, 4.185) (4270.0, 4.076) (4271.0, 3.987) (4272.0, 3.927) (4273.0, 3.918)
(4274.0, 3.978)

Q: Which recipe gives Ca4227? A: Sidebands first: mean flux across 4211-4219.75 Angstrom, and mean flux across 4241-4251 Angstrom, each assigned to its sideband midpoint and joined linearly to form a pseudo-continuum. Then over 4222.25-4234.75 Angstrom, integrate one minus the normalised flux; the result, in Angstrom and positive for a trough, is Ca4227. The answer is 1.0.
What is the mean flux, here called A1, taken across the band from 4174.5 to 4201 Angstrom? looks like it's 3.85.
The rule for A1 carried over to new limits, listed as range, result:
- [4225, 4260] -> 3.91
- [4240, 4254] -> 4.03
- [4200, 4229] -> 3.86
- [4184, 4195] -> 4.15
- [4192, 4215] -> 3.9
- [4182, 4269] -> 3.95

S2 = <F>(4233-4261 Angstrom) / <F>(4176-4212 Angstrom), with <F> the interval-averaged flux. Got 1.0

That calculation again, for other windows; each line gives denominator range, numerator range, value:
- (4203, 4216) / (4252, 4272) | 1.00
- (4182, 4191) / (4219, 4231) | 0.90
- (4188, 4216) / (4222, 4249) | 0.98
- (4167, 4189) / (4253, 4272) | 1.06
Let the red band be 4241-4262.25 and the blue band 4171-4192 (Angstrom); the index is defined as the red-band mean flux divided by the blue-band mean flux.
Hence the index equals 1.03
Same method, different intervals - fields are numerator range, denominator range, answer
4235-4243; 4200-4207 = 1.06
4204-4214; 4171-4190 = 1.07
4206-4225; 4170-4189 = 1.05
